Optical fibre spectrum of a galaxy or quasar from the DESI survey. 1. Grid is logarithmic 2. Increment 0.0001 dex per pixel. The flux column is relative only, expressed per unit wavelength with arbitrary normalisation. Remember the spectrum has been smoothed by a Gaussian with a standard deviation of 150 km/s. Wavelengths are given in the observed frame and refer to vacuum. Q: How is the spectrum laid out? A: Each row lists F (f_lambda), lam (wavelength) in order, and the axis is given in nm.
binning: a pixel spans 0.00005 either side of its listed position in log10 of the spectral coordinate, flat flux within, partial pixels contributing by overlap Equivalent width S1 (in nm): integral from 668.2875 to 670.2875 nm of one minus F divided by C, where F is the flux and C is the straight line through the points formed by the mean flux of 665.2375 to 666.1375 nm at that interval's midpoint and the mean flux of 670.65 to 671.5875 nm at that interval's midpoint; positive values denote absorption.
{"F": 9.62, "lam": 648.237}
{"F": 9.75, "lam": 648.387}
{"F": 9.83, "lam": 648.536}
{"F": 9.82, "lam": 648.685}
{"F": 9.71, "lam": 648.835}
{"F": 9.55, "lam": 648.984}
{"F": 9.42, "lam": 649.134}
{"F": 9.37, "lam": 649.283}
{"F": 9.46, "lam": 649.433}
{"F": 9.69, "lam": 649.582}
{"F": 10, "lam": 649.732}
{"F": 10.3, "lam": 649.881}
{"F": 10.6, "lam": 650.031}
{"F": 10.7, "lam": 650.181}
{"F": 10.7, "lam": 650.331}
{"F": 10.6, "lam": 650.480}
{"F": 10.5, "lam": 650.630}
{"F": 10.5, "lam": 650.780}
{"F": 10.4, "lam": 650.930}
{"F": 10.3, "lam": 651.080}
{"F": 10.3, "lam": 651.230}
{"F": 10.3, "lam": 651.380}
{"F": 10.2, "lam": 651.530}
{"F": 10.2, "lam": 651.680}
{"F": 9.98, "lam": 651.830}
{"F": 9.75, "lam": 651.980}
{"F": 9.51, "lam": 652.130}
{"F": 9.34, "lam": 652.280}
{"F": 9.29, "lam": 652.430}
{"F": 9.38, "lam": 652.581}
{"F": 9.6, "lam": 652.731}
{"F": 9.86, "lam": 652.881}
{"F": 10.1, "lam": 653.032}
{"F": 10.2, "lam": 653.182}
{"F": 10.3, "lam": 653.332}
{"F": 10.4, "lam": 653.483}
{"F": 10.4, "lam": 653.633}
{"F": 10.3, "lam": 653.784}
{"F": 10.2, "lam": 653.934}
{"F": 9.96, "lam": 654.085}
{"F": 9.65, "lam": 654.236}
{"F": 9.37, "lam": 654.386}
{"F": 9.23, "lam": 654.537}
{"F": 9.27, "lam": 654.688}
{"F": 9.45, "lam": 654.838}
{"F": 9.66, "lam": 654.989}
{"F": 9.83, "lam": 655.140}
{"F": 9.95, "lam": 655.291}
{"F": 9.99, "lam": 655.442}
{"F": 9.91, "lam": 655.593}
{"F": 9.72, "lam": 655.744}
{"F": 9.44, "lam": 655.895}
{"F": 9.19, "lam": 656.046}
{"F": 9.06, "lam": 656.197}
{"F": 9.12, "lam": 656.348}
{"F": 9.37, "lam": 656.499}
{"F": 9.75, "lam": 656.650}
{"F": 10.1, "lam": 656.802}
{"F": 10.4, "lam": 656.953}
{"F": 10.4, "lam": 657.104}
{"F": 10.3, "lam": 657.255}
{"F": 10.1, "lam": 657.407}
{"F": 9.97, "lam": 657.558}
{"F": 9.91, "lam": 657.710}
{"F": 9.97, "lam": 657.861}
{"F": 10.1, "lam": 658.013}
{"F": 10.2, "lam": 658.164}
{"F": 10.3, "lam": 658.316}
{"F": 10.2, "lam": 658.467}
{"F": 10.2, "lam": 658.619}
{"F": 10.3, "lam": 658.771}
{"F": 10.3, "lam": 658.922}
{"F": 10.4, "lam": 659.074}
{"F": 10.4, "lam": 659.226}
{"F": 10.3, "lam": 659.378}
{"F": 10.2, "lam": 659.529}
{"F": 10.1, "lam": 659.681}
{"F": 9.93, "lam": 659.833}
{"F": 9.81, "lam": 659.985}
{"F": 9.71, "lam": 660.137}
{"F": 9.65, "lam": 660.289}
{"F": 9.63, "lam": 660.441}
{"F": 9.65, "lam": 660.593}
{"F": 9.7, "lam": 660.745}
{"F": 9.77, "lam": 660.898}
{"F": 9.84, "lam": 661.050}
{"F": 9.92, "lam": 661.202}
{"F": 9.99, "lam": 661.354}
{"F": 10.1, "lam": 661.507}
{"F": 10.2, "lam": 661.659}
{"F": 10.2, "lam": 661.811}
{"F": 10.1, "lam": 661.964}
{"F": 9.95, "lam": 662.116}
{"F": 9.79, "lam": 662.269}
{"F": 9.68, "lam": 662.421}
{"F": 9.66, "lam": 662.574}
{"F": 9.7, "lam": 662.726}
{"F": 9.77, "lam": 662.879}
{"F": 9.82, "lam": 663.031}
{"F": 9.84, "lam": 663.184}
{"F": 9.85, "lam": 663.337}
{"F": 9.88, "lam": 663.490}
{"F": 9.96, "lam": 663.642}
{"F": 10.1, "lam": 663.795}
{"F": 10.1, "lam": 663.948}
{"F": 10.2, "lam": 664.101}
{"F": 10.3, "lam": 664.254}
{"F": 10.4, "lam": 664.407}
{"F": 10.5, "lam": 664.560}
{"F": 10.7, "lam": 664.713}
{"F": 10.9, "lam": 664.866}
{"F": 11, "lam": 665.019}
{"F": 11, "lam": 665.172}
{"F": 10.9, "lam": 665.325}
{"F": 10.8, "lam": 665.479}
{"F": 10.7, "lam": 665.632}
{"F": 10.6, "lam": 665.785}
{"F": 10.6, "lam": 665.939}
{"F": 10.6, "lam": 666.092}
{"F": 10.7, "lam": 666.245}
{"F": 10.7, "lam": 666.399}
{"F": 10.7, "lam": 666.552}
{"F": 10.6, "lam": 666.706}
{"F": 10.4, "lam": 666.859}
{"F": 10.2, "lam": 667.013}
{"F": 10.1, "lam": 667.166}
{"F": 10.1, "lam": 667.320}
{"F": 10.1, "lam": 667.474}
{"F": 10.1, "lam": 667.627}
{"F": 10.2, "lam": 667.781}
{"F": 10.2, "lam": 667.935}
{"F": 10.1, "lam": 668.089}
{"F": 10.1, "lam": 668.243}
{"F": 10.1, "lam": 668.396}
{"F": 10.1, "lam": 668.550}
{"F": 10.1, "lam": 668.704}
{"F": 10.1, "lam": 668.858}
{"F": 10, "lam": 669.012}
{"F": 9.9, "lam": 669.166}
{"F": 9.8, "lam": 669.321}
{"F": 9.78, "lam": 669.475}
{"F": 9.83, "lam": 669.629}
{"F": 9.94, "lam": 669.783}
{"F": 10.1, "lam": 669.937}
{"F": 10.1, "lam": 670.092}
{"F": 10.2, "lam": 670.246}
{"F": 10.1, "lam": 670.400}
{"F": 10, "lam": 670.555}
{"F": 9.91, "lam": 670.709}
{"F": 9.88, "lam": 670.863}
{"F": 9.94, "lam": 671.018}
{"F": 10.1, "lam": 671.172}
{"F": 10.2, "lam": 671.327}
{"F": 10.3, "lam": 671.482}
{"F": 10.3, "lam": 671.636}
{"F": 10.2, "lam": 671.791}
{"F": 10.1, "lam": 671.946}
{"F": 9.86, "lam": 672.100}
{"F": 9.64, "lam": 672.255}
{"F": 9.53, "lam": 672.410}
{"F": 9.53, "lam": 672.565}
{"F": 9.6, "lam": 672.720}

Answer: 0.054 nm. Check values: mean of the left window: 10.7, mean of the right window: 10.1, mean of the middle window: 10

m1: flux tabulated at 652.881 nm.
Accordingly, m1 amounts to 9.86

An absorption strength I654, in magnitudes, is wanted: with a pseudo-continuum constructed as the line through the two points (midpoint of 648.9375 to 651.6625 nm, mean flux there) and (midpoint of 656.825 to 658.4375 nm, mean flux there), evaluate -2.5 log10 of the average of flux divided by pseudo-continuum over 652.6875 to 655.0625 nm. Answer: 0.03 mag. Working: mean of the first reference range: 10.2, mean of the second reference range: 10.2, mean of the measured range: 9.88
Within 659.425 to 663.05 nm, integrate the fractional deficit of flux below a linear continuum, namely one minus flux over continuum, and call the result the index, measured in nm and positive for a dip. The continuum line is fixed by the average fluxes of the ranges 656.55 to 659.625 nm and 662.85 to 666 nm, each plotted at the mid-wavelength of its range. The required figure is 0.144 nm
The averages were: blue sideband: 10.2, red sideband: 10.4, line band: 9.88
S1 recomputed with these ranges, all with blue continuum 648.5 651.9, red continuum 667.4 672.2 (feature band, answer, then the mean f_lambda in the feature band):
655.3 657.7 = 0.07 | 9.79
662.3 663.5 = 0.04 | 9.77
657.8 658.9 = -0.01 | 10.2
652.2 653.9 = 0.03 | 9.93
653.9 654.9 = 0.05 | 9.57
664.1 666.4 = -0.14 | 10.7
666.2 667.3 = -0.04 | 10.5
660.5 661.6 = 0.02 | 9.85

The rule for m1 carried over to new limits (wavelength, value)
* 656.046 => 9.19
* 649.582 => 9.69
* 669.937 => 10.1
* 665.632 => 10.7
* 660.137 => 9.71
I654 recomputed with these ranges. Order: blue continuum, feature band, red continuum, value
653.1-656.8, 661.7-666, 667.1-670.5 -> -0.033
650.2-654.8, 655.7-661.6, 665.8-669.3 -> 0.019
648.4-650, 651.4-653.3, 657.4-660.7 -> 0.003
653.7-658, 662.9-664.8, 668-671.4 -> -0.023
